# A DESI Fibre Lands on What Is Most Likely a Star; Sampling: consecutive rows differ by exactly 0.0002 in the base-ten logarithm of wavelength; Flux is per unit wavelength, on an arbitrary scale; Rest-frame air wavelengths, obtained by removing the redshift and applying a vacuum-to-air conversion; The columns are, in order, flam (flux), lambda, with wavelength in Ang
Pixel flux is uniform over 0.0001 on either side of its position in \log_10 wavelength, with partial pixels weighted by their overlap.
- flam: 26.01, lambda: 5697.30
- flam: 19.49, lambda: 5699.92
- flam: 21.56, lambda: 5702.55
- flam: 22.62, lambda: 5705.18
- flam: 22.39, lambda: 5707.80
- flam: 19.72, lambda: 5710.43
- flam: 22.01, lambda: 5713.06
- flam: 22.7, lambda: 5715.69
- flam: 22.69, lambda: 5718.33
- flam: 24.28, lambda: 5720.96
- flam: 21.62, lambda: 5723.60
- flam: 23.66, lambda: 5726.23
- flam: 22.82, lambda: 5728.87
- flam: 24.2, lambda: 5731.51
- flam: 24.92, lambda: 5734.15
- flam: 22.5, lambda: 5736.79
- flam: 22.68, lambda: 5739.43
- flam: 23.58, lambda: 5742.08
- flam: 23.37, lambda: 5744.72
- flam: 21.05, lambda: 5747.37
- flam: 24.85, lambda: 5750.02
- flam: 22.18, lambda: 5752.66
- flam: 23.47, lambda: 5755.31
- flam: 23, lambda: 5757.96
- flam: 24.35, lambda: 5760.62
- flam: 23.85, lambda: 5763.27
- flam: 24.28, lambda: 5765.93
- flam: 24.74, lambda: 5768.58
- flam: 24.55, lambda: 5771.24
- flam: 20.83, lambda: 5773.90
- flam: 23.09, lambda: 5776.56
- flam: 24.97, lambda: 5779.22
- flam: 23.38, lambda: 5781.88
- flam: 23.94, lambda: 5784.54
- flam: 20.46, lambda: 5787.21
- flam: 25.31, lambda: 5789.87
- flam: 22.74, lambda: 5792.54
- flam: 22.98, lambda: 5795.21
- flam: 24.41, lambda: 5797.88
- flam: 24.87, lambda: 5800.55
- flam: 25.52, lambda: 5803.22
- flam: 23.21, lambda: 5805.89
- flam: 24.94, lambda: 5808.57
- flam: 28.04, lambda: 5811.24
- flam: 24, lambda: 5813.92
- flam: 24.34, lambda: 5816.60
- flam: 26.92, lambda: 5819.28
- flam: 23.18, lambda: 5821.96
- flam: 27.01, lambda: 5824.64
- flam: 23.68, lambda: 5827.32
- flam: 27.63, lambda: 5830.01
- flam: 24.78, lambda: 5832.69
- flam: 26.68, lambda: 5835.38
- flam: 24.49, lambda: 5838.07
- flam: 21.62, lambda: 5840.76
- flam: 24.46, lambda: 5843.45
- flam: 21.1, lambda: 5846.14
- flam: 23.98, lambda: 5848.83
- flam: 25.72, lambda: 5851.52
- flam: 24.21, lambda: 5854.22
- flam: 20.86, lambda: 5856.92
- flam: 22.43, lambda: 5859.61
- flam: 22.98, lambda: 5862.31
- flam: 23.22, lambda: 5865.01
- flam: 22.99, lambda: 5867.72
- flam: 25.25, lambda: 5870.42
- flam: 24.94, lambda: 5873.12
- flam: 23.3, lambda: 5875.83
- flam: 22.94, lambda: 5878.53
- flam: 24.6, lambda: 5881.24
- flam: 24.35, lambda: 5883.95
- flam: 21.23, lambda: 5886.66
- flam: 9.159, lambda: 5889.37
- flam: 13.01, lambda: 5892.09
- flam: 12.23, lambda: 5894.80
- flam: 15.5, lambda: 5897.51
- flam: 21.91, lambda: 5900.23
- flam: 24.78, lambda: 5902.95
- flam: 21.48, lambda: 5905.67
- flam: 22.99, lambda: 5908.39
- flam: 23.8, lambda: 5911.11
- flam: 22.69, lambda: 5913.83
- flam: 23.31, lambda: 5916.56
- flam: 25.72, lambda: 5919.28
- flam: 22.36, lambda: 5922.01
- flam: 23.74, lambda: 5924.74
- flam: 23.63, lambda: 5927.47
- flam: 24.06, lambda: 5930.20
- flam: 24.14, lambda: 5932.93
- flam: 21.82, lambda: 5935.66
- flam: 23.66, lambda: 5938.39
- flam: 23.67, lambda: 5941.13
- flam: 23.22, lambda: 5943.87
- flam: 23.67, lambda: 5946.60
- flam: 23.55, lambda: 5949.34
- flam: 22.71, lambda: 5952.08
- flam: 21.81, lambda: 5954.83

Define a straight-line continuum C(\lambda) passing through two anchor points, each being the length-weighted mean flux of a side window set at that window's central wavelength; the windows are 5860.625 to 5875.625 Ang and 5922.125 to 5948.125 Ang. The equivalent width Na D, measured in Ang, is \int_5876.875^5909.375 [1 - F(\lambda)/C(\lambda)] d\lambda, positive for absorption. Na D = 5.7 Ang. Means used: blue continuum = 23.8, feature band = 19.5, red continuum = 23.5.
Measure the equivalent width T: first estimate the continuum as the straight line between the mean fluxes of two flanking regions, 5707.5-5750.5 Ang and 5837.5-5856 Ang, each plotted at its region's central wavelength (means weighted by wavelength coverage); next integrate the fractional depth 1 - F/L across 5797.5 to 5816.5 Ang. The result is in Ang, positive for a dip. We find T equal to -1.36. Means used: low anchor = 22.9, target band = 25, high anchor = 23.6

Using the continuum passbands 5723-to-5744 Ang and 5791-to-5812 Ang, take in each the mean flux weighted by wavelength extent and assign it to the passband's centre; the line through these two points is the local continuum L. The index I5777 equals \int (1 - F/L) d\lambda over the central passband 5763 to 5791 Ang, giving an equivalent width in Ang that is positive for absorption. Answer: 0.6 Ang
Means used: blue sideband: 23.3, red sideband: 24.5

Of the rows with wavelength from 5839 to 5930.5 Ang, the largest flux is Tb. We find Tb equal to 25.72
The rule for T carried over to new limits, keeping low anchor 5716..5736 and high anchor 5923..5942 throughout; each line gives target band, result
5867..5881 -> -0.3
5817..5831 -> -1.3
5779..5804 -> -0.4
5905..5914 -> 0.2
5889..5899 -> 4.5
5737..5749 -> 0.4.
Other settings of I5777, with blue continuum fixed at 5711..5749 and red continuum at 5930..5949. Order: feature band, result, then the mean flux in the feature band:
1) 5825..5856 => -1.63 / 24.4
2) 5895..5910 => 1.72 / 20.7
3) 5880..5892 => 2.18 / 19.1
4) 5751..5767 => -0.36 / 23.5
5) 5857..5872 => 0.05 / 23.2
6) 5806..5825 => -1.73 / 25.3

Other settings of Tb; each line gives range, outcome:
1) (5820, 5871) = 27.63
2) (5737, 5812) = 28.04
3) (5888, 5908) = 24.78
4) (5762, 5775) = 24.74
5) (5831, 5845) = 26.68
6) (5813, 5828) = 27.01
